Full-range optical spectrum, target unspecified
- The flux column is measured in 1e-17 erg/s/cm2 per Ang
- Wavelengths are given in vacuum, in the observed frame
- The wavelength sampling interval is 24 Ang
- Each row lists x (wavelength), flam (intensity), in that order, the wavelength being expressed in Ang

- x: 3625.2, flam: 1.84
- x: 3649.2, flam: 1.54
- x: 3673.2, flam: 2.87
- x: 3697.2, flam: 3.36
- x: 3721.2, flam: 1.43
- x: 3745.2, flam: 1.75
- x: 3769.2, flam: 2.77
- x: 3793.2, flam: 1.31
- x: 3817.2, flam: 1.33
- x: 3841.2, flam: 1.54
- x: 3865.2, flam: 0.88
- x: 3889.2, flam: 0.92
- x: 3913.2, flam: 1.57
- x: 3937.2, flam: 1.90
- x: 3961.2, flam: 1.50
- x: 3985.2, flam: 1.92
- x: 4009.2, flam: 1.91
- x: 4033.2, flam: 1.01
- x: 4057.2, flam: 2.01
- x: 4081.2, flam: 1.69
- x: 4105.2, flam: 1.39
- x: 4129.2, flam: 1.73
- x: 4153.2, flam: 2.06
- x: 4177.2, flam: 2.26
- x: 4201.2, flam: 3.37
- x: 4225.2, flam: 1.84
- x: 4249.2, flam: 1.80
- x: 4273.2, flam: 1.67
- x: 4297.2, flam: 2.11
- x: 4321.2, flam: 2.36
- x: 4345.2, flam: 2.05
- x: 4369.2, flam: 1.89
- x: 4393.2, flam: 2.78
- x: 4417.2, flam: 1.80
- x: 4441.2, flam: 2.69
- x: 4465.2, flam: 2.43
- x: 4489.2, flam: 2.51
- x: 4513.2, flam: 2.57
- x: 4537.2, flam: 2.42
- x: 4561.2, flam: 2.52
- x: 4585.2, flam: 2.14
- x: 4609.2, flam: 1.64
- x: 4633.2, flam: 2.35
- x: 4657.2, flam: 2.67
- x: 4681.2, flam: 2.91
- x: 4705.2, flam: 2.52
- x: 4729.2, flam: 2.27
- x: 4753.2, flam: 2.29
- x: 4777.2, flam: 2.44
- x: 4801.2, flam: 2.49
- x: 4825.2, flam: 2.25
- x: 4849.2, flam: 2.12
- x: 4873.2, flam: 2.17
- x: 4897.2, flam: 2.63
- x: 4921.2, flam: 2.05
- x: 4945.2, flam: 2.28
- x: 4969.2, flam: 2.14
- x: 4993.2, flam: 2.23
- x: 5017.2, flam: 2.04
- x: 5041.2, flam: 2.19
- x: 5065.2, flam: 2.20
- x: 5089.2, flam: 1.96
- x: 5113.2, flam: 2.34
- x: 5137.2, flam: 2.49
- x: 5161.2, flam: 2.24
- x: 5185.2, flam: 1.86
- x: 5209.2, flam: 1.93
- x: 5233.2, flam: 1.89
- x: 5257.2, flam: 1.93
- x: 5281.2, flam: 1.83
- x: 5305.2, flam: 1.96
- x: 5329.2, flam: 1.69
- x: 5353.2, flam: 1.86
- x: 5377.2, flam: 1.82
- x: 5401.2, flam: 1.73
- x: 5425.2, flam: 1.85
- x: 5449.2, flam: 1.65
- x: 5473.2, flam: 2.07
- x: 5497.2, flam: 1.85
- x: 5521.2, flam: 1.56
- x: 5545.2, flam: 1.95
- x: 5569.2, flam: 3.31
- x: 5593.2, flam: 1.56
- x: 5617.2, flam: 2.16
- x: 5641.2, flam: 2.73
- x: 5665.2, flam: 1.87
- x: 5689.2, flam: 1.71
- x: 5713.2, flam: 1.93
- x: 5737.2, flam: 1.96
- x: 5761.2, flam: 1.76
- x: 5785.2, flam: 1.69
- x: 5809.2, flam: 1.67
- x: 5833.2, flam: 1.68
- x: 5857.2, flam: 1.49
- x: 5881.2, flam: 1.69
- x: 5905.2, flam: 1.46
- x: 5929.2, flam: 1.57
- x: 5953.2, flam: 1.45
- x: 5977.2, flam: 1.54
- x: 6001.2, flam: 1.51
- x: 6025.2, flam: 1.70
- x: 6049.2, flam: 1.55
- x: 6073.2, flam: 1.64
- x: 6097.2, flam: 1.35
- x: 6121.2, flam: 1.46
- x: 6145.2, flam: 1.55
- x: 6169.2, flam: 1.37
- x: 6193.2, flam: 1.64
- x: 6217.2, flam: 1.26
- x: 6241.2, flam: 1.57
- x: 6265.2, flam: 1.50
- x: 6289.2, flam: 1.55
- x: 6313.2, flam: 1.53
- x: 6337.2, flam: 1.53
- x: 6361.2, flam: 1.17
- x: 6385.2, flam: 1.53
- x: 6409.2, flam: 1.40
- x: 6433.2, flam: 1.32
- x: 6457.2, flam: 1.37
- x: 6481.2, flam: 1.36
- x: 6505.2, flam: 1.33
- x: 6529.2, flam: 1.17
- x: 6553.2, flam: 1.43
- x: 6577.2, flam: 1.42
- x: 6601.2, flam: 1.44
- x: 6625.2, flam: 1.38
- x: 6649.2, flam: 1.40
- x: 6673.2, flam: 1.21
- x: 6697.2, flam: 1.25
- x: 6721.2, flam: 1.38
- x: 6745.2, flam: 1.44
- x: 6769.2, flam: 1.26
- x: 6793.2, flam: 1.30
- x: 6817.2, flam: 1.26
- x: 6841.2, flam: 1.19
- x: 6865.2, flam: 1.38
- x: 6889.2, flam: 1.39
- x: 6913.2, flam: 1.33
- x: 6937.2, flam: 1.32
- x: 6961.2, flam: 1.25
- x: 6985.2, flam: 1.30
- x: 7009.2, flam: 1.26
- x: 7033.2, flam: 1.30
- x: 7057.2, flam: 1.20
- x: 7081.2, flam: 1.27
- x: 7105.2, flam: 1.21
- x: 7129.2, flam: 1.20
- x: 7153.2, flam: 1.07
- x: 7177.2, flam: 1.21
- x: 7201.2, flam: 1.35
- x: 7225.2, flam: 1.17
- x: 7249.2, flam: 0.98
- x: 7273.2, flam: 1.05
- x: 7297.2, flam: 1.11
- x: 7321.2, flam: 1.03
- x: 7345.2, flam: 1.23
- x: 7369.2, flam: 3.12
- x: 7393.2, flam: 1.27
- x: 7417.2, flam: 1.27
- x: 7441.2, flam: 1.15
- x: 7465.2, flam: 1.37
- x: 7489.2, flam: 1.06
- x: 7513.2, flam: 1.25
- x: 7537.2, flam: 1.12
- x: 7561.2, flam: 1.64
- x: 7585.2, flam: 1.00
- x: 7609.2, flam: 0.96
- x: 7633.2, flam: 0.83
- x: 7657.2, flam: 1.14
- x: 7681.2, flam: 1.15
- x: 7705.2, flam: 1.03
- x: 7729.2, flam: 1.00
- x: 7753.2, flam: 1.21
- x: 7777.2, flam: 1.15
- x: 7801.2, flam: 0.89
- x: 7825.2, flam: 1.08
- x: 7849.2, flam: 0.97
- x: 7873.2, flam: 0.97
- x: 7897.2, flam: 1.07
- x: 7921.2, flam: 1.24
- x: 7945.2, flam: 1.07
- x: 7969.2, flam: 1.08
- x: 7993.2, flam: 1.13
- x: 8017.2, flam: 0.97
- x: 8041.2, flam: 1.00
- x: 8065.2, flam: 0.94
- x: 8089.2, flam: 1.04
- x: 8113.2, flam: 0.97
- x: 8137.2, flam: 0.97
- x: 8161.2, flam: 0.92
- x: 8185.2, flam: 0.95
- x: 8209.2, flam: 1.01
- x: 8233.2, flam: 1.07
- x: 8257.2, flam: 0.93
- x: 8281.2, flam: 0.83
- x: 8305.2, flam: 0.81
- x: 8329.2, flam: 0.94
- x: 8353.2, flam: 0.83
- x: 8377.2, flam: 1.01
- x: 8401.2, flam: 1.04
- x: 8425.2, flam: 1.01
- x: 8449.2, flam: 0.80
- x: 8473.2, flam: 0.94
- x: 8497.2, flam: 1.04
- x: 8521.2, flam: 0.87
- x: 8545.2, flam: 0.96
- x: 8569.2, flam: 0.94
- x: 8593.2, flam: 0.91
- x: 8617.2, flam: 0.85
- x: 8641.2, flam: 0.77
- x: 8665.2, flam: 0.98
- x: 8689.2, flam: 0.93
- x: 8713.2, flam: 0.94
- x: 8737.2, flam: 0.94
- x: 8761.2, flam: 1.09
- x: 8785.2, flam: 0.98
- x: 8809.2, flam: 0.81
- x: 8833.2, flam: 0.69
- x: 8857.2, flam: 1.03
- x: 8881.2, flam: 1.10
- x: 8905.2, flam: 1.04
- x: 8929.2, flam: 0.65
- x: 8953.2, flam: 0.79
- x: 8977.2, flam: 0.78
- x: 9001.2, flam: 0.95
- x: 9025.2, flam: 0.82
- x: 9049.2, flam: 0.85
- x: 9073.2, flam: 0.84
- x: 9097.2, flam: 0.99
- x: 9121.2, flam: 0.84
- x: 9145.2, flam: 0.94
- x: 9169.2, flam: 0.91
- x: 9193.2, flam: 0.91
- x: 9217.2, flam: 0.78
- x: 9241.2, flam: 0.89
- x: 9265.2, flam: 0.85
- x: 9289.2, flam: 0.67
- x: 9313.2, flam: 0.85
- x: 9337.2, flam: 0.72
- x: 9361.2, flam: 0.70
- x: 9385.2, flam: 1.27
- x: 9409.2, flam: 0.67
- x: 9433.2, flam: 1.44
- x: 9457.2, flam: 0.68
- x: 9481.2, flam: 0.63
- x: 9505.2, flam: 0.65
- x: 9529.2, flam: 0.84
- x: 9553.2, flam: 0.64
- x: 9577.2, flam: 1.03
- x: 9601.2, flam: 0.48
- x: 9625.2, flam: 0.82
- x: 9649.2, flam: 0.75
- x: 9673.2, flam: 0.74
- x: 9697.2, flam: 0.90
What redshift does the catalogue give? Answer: 0.124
